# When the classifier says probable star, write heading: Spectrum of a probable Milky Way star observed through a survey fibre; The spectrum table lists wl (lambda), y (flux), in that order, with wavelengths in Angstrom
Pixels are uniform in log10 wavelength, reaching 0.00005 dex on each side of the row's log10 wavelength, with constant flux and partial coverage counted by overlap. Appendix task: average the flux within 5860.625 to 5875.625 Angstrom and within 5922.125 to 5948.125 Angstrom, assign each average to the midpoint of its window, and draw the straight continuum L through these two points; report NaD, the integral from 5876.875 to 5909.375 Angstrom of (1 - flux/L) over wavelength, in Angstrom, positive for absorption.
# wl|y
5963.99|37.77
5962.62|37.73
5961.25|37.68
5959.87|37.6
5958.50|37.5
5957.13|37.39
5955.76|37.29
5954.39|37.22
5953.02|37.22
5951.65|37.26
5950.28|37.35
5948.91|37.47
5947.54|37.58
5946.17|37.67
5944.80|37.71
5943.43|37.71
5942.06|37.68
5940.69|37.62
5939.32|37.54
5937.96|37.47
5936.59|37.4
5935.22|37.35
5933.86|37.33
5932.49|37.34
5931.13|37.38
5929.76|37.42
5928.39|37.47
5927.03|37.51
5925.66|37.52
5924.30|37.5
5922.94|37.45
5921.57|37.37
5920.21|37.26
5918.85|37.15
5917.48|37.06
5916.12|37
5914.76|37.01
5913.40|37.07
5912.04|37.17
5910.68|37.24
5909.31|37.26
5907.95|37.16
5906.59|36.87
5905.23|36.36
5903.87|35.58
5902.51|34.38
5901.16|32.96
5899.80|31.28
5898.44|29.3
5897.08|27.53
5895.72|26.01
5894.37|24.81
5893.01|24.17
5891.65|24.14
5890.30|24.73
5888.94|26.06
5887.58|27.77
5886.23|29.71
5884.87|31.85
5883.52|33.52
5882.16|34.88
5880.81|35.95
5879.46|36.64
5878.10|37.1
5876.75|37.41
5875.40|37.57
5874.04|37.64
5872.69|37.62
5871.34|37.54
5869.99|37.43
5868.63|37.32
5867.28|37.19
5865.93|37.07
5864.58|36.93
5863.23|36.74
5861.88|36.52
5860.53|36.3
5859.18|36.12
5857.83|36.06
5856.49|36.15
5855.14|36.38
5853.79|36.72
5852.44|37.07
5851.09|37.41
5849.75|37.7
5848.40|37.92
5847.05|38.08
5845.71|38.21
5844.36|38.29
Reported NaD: 5.1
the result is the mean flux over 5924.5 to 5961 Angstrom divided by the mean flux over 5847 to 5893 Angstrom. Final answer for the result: 1.07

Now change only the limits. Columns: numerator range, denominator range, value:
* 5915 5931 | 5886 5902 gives 1.36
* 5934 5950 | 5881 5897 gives 1.33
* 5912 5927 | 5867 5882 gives 1.00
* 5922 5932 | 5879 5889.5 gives 1.17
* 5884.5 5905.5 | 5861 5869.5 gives 0.79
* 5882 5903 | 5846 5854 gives 0.77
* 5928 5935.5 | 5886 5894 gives 1.45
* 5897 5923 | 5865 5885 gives 0.97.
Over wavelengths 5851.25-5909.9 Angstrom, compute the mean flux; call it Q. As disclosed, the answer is 33.9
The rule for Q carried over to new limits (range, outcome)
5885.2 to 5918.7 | 32.1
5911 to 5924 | 37.2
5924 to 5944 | 37.5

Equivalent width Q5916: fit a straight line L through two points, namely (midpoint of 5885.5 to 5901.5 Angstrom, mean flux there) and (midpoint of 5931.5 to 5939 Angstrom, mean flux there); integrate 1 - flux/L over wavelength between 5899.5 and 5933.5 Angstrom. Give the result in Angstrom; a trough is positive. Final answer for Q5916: -4.10 Angstrom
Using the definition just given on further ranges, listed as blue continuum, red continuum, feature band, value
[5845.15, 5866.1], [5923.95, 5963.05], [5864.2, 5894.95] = 3.2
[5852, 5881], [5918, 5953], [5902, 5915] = 0.2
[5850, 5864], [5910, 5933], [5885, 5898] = 3.7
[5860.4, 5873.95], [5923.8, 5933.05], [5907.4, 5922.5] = 0.1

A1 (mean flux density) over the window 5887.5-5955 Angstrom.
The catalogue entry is 35.1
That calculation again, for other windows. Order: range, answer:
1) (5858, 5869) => 36.7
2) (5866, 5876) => 37.4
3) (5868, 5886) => 36.2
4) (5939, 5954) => 37.5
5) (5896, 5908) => 33.1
